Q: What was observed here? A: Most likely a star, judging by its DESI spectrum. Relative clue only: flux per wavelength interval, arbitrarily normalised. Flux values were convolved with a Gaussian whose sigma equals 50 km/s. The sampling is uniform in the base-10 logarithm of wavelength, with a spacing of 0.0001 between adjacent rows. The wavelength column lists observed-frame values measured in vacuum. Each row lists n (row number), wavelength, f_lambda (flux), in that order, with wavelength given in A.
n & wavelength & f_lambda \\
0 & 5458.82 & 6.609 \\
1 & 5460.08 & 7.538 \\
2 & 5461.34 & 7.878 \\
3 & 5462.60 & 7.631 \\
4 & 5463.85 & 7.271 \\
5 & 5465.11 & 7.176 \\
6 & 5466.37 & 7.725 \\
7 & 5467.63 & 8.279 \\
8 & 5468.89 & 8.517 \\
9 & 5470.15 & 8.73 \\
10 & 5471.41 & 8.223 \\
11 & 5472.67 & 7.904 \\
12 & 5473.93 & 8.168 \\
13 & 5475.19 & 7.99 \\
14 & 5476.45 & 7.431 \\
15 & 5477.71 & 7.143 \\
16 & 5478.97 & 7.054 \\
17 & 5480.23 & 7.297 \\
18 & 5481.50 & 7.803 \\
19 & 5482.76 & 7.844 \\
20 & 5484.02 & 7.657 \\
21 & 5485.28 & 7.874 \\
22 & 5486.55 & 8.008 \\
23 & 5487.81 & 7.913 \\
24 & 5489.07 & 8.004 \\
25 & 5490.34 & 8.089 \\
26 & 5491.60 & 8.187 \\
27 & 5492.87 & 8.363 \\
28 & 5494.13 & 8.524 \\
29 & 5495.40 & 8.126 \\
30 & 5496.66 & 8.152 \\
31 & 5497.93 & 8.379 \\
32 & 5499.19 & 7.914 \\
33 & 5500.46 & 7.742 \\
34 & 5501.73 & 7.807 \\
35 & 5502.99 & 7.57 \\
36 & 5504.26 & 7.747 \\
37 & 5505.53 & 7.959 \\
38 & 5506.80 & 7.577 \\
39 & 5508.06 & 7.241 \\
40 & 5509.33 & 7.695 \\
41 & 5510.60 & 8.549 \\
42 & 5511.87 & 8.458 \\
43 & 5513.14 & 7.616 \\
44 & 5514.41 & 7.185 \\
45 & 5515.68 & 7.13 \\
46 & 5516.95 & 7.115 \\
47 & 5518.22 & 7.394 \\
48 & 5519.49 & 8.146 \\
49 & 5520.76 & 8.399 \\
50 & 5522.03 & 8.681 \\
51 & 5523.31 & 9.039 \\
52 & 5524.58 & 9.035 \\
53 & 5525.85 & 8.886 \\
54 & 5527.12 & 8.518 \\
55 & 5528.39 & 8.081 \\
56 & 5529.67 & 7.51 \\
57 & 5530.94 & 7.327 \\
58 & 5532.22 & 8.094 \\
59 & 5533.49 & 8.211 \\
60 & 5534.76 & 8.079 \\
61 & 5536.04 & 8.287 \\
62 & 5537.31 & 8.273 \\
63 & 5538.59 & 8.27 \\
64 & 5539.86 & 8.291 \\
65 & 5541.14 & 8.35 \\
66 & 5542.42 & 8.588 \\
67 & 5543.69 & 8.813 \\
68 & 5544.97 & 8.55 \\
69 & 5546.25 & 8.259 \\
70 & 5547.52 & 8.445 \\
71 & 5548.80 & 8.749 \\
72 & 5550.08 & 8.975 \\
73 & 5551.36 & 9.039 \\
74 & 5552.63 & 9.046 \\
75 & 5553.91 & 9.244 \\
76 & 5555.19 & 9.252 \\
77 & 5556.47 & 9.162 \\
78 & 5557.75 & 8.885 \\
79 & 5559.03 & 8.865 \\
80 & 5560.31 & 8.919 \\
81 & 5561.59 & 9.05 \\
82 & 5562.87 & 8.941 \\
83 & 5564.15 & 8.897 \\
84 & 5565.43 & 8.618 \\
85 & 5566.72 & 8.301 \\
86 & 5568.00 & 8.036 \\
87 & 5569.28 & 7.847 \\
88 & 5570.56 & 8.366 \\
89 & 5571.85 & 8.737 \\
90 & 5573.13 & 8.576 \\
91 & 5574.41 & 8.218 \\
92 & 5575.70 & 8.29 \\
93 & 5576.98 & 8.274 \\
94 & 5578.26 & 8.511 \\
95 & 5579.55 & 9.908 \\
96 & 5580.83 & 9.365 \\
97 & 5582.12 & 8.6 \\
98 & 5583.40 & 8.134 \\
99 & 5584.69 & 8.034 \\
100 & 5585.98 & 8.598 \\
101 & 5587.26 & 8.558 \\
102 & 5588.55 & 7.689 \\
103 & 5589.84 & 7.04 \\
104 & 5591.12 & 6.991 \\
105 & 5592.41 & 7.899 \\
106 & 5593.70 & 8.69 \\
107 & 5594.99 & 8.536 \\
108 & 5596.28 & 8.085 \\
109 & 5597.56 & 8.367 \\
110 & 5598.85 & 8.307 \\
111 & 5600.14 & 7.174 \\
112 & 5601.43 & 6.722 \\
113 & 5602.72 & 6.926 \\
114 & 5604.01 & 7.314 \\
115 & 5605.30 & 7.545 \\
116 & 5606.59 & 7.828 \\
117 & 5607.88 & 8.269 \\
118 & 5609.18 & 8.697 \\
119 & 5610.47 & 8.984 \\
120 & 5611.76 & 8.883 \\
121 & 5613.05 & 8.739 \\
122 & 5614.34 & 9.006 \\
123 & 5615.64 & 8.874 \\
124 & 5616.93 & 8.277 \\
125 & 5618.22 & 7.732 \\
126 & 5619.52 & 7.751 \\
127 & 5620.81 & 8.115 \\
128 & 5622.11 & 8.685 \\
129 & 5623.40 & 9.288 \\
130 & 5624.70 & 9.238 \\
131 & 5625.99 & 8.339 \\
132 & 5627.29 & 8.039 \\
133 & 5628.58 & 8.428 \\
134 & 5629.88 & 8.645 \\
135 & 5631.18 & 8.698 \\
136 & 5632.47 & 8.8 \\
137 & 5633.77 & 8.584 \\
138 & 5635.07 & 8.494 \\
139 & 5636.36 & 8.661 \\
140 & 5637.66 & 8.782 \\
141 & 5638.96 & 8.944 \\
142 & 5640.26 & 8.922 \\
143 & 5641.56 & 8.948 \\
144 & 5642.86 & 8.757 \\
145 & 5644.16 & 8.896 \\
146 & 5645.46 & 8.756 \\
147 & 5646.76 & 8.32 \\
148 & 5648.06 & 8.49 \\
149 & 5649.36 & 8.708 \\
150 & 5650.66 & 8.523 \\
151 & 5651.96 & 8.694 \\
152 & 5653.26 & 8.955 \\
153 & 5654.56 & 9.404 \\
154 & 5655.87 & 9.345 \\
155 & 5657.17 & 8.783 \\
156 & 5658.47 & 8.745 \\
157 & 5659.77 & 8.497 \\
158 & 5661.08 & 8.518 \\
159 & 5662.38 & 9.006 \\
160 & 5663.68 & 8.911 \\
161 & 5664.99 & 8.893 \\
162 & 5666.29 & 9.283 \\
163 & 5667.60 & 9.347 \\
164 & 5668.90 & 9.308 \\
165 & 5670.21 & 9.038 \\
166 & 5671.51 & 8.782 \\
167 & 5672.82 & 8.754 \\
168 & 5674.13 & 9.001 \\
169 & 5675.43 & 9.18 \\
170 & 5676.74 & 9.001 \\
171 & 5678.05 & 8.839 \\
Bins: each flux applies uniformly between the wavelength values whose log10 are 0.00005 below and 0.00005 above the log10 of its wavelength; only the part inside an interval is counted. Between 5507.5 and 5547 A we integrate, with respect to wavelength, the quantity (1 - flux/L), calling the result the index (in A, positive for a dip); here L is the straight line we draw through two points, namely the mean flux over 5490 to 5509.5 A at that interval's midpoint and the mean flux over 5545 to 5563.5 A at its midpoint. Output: 1.4 A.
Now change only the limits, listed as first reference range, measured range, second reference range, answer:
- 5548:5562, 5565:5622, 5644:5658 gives 4.5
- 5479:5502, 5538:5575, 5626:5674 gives -1.6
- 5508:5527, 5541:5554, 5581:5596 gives -1.0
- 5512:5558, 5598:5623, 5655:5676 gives 1.7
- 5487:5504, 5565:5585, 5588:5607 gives -1.9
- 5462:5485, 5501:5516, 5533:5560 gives 0.9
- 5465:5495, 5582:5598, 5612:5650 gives 0.7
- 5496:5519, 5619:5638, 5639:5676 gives 0.2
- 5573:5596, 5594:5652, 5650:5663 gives 1.3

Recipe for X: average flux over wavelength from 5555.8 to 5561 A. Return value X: 8.96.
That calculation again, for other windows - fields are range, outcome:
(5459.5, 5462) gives 7.7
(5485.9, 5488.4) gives 7.95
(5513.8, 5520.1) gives 7.39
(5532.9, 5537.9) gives 8.22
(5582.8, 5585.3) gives 8.07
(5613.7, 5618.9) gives 8.46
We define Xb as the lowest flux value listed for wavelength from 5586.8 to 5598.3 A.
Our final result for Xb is 6.991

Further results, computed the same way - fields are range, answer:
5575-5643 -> 6.722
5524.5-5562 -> 7.327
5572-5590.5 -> 7.04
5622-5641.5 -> 8.039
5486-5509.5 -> 7.241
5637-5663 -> 8.32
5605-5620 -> 7.545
